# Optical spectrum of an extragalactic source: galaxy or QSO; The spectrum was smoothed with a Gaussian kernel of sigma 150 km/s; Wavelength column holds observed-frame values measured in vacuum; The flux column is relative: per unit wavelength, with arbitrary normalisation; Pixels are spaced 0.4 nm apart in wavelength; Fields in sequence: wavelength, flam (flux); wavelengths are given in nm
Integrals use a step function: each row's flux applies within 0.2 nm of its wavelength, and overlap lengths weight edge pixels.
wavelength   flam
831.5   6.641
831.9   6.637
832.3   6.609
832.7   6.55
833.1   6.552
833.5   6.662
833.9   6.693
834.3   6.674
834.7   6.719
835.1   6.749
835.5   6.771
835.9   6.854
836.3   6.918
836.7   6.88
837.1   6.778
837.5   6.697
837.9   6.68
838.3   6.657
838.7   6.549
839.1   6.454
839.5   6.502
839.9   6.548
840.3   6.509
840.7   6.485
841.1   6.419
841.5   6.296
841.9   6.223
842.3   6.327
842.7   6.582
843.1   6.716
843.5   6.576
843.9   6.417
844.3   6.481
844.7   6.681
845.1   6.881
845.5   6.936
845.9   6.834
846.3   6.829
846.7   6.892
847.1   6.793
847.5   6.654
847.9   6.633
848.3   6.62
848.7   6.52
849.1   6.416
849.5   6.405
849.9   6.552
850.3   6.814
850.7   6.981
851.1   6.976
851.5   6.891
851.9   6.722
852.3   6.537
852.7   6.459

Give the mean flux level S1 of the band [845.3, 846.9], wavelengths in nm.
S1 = 6.87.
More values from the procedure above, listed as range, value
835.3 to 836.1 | 6.81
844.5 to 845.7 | 6.83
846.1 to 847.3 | 6.84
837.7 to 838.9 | 6.63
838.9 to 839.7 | 6.48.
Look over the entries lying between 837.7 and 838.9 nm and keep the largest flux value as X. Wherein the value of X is 6.68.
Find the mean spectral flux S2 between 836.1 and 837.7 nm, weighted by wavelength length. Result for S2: 6.82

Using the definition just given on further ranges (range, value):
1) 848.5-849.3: 6.47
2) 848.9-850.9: 6.63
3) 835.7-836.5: 6.89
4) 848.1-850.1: 6.5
